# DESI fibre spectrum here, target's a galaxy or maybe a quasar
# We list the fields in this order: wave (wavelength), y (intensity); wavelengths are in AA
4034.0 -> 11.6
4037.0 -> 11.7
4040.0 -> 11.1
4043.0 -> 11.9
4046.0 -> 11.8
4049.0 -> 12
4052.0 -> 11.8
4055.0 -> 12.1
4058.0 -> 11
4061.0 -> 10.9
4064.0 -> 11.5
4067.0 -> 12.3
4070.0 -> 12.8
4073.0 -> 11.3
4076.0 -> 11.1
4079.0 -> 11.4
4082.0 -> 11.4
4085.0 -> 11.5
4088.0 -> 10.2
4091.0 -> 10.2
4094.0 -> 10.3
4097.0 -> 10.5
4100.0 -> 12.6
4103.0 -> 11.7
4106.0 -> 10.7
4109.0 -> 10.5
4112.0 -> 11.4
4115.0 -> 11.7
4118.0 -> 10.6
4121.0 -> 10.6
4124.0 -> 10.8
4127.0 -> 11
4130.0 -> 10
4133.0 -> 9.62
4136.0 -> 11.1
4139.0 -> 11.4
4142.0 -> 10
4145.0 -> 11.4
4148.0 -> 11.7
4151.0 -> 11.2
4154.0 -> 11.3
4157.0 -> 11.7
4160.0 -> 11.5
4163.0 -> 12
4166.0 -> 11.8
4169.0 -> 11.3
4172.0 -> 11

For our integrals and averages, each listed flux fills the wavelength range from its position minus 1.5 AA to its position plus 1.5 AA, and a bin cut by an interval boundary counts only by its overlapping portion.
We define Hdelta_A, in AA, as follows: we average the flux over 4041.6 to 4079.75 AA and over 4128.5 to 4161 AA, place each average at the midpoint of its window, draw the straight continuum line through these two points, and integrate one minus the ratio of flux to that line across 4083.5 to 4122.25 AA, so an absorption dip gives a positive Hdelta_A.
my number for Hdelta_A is 1.27 AA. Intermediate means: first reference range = 11.7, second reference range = 11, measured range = 11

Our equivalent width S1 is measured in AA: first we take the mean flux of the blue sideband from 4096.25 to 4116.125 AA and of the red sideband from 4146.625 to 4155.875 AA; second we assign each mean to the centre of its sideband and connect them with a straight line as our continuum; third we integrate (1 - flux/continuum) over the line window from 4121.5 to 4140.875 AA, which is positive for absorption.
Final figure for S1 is 1.25 AA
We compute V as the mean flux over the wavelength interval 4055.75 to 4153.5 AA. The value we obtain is 11.1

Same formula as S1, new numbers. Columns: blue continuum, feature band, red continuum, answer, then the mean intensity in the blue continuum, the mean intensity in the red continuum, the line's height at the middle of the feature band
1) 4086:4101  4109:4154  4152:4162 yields 1.2 AA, 10.7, 11.5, 11.2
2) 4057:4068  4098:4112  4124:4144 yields -0.6 AA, 11.4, 10.6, 10.9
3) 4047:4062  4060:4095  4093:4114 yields 0.4 AA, 11.6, 11.1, 11.4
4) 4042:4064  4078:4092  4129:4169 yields 0.6 AA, 11.6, 11.2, 11.5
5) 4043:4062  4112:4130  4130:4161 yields 0.5 AA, 11.6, 11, 11.2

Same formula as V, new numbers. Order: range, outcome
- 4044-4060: 11.7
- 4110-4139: 10.8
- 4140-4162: 11.3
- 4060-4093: 11.3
